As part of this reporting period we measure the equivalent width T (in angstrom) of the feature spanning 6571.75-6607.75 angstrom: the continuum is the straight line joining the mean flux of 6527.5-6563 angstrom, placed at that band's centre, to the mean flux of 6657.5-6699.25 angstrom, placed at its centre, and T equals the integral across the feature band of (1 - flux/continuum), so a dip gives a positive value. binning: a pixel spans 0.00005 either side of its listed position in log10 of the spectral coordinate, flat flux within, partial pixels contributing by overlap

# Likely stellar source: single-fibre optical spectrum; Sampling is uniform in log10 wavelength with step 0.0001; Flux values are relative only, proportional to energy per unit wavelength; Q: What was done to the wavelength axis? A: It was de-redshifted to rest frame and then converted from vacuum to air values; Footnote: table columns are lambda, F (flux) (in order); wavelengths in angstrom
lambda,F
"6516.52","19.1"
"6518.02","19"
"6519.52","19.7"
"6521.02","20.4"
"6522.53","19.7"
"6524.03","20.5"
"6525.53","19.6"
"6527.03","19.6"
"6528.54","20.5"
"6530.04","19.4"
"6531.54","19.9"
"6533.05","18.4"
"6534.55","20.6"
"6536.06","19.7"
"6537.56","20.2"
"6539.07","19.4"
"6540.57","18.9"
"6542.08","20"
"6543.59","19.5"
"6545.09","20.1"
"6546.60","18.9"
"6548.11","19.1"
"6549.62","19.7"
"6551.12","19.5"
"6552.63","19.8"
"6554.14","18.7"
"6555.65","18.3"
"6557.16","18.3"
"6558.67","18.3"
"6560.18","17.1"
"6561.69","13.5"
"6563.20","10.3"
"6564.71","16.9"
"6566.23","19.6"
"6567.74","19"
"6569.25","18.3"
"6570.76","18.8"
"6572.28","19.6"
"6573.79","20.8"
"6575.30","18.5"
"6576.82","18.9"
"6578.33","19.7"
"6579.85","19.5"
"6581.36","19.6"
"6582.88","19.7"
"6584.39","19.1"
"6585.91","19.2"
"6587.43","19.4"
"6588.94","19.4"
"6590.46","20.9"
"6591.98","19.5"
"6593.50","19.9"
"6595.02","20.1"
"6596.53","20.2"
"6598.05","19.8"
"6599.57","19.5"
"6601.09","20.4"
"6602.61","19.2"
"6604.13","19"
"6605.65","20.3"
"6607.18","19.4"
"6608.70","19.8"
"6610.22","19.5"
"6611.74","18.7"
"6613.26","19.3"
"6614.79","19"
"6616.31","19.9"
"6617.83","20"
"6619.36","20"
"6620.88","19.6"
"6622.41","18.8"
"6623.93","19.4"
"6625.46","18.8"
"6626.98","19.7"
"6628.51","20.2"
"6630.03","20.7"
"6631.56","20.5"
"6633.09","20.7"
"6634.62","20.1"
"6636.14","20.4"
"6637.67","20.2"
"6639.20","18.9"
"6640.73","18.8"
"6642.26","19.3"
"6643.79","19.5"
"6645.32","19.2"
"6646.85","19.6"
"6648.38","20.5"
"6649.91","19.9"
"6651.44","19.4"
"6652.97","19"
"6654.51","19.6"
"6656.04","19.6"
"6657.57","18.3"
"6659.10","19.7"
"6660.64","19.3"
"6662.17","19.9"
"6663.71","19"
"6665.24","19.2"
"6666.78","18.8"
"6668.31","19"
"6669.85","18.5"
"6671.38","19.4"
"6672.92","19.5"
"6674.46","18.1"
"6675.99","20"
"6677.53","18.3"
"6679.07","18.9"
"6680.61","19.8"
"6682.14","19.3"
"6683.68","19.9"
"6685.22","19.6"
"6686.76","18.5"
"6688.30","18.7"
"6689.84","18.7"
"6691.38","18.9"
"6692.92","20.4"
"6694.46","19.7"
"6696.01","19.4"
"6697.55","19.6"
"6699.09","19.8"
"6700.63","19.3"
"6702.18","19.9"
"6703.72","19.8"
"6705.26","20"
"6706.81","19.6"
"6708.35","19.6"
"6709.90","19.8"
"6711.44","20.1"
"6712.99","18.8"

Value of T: -1.2 angstrom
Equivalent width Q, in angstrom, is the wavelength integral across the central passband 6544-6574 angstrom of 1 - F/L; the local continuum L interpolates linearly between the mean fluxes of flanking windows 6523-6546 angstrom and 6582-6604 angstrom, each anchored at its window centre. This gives 2.34 angstrom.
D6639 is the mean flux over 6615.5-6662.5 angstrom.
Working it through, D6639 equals 19.7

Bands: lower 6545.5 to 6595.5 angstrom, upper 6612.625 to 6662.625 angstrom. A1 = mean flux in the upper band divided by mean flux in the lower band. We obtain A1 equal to 1.0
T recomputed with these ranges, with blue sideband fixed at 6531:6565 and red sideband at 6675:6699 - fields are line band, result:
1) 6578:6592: -0.7 angstrom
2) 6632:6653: -0.7 angstrom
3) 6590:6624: -1.5 angstrom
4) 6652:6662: -0.1 angstrom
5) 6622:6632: -0.4 angstrom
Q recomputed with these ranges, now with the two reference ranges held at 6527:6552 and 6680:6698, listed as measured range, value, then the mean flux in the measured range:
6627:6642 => -0.4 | 20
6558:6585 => 1.9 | 18.2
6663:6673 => 0.2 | 19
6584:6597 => -0.1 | 19.8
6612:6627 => 0.1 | 19.4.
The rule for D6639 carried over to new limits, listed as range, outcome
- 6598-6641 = 19.7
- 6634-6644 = 19.6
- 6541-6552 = 19.5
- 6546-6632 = 19.1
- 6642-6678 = 19.3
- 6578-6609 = 19.7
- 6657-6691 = 19.1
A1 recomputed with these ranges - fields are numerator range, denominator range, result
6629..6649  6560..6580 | 1.11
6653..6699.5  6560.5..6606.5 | 1.02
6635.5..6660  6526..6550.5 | 0.99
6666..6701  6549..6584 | 1.05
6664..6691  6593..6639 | 0.97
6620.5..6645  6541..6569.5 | 1.09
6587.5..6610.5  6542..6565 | 1.10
